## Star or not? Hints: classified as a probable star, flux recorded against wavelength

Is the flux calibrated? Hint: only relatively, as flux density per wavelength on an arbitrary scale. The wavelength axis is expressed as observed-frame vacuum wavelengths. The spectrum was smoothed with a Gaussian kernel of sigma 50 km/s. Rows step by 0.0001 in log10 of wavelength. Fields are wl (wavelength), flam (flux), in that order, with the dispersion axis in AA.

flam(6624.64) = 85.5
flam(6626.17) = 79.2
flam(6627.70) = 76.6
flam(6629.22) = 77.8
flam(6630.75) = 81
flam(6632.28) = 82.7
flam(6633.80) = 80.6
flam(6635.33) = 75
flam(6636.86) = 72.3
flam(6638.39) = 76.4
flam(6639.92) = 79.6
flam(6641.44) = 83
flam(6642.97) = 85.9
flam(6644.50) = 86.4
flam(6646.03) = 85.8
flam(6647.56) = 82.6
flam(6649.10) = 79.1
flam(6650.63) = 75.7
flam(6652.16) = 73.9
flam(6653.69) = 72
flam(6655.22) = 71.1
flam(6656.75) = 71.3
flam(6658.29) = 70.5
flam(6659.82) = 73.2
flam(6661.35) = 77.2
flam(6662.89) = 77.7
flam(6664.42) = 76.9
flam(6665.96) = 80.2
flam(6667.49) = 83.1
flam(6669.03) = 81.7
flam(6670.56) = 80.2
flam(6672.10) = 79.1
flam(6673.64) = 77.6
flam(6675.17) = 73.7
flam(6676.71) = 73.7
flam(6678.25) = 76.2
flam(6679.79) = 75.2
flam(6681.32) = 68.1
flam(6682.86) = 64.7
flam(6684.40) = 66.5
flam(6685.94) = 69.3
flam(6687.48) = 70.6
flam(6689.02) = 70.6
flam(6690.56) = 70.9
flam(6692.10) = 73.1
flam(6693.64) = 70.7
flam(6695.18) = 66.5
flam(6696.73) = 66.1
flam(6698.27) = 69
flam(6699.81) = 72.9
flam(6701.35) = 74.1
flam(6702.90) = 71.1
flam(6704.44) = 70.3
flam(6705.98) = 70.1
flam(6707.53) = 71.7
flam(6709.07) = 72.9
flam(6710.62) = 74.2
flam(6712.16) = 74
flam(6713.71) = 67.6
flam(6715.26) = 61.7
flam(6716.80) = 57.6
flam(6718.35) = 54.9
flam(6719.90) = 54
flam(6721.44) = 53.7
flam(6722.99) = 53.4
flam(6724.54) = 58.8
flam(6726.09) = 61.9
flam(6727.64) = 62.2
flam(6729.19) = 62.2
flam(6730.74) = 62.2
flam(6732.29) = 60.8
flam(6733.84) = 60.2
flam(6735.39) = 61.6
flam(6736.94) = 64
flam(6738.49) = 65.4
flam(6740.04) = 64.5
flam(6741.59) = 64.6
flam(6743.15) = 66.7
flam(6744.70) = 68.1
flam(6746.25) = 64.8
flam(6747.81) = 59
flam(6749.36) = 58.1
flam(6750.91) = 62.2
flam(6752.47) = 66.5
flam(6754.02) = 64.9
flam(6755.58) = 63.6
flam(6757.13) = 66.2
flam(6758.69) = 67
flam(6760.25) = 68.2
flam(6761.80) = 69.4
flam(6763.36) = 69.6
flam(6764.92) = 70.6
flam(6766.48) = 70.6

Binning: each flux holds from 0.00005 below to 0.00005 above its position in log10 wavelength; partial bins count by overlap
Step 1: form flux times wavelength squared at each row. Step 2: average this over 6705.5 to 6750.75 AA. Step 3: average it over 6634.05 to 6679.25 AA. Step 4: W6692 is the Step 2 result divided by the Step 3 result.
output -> 0.83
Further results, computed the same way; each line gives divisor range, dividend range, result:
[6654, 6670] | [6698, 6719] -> 0.91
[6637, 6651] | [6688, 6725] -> 0.84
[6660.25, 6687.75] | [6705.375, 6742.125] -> 0.85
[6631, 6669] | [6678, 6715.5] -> 0.91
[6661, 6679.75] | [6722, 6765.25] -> 0.83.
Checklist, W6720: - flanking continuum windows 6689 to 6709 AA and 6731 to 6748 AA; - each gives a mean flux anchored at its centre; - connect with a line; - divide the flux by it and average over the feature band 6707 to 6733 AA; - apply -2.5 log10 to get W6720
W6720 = 0.08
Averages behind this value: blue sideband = 70.6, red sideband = 63.7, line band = 62.5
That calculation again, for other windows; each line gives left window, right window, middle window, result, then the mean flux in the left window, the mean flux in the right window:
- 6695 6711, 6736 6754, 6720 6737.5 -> 0.117 mag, 70.9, 64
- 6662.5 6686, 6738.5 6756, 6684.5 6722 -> 0.048 mag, 75.4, 64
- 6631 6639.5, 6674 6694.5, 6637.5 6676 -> -0.047 mag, 77.7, 71.2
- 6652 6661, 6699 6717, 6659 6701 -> -0.033 mag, 72.2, 70.2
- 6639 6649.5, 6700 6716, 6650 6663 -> 0.105 mag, 83.2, 70.8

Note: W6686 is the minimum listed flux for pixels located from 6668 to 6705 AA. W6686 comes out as 64.7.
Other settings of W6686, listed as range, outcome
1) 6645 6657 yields 71.1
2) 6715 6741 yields 53.4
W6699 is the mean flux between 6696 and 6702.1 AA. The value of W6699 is 70.6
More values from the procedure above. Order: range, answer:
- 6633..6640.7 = 76.9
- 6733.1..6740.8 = 63.2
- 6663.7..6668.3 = 80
